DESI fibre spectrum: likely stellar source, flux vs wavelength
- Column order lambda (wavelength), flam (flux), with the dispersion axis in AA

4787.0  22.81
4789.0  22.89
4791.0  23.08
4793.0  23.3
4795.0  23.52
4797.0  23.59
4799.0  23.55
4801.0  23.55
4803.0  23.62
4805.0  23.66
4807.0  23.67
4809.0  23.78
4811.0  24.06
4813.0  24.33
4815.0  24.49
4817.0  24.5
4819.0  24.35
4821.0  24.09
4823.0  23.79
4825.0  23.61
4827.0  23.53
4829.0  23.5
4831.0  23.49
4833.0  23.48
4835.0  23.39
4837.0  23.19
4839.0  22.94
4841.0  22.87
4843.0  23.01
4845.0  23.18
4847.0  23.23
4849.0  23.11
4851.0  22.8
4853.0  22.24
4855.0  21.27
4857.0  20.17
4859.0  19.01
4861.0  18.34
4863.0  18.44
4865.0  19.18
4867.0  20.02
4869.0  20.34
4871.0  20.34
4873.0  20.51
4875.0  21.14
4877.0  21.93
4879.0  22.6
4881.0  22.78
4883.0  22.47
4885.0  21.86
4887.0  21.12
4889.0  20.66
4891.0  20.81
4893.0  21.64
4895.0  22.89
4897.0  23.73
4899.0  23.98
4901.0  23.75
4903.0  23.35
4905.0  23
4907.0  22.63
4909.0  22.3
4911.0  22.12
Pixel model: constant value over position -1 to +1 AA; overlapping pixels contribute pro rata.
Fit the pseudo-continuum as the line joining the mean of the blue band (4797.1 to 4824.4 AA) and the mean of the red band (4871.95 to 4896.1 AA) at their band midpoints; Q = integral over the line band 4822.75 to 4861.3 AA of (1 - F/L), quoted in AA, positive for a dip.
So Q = 0.74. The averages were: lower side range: 23.9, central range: 22.6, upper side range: 21.7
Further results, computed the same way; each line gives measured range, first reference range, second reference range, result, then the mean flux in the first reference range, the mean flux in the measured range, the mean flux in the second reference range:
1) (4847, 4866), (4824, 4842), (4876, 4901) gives 1.9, 23.3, 20.6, 22.3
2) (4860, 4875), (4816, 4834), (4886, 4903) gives 2.1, 23.8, 19.7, 22.4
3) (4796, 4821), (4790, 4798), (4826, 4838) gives -0.6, 23.4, 23.9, 23.4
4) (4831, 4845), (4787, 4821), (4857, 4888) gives -0.6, 23.7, 23.2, 20.7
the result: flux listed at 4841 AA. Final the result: 22.87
